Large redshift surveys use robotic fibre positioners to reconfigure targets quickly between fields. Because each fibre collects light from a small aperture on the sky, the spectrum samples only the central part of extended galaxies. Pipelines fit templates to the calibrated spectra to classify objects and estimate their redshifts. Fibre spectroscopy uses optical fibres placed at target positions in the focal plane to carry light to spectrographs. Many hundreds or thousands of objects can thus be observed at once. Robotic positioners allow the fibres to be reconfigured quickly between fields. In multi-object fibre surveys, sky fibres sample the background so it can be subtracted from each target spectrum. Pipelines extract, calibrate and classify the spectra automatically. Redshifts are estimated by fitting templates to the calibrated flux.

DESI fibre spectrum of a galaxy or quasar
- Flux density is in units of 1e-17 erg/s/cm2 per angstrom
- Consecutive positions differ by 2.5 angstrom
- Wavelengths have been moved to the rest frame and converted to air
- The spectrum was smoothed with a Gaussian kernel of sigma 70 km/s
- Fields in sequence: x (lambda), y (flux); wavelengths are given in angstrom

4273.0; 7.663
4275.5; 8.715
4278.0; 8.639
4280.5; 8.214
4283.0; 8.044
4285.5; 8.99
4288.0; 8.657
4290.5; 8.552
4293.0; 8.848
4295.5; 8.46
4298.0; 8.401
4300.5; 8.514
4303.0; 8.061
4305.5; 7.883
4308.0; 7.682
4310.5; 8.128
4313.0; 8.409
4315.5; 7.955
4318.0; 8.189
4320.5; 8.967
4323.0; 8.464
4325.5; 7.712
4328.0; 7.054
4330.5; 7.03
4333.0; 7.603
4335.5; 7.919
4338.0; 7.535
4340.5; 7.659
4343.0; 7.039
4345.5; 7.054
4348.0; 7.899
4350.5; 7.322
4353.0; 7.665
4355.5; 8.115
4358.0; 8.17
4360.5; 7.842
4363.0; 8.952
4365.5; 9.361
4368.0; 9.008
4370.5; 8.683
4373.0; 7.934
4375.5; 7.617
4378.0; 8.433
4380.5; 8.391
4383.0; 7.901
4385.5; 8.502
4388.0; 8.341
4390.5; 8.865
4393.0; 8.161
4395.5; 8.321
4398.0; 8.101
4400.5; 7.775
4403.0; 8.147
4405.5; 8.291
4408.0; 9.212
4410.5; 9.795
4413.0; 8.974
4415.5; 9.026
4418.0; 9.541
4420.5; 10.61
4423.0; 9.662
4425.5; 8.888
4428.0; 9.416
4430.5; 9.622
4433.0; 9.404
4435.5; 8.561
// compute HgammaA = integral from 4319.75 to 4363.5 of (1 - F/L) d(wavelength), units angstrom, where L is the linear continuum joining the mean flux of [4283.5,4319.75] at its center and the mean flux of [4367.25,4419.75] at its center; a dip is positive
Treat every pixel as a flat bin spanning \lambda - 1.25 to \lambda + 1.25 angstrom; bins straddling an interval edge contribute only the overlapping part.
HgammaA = 3.5 angstrom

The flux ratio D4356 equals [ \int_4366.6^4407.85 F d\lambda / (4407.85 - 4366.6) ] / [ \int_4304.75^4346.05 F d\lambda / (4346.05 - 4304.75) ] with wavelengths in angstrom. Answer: 1.1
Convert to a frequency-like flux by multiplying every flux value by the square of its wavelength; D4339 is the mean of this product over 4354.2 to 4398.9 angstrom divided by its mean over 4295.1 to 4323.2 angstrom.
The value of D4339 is 1.05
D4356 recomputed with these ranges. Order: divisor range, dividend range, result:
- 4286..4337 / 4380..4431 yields 1.09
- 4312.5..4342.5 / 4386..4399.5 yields 1.07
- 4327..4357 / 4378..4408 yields 1.11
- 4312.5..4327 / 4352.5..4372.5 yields 1.03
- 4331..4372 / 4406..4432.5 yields 1.18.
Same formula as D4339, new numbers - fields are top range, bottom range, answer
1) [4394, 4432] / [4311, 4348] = 1.21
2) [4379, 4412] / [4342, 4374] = 1.06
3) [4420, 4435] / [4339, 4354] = 1.32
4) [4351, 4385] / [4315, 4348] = 1.09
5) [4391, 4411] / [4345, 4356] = 1.13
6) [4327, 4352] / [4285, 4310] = 0.90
